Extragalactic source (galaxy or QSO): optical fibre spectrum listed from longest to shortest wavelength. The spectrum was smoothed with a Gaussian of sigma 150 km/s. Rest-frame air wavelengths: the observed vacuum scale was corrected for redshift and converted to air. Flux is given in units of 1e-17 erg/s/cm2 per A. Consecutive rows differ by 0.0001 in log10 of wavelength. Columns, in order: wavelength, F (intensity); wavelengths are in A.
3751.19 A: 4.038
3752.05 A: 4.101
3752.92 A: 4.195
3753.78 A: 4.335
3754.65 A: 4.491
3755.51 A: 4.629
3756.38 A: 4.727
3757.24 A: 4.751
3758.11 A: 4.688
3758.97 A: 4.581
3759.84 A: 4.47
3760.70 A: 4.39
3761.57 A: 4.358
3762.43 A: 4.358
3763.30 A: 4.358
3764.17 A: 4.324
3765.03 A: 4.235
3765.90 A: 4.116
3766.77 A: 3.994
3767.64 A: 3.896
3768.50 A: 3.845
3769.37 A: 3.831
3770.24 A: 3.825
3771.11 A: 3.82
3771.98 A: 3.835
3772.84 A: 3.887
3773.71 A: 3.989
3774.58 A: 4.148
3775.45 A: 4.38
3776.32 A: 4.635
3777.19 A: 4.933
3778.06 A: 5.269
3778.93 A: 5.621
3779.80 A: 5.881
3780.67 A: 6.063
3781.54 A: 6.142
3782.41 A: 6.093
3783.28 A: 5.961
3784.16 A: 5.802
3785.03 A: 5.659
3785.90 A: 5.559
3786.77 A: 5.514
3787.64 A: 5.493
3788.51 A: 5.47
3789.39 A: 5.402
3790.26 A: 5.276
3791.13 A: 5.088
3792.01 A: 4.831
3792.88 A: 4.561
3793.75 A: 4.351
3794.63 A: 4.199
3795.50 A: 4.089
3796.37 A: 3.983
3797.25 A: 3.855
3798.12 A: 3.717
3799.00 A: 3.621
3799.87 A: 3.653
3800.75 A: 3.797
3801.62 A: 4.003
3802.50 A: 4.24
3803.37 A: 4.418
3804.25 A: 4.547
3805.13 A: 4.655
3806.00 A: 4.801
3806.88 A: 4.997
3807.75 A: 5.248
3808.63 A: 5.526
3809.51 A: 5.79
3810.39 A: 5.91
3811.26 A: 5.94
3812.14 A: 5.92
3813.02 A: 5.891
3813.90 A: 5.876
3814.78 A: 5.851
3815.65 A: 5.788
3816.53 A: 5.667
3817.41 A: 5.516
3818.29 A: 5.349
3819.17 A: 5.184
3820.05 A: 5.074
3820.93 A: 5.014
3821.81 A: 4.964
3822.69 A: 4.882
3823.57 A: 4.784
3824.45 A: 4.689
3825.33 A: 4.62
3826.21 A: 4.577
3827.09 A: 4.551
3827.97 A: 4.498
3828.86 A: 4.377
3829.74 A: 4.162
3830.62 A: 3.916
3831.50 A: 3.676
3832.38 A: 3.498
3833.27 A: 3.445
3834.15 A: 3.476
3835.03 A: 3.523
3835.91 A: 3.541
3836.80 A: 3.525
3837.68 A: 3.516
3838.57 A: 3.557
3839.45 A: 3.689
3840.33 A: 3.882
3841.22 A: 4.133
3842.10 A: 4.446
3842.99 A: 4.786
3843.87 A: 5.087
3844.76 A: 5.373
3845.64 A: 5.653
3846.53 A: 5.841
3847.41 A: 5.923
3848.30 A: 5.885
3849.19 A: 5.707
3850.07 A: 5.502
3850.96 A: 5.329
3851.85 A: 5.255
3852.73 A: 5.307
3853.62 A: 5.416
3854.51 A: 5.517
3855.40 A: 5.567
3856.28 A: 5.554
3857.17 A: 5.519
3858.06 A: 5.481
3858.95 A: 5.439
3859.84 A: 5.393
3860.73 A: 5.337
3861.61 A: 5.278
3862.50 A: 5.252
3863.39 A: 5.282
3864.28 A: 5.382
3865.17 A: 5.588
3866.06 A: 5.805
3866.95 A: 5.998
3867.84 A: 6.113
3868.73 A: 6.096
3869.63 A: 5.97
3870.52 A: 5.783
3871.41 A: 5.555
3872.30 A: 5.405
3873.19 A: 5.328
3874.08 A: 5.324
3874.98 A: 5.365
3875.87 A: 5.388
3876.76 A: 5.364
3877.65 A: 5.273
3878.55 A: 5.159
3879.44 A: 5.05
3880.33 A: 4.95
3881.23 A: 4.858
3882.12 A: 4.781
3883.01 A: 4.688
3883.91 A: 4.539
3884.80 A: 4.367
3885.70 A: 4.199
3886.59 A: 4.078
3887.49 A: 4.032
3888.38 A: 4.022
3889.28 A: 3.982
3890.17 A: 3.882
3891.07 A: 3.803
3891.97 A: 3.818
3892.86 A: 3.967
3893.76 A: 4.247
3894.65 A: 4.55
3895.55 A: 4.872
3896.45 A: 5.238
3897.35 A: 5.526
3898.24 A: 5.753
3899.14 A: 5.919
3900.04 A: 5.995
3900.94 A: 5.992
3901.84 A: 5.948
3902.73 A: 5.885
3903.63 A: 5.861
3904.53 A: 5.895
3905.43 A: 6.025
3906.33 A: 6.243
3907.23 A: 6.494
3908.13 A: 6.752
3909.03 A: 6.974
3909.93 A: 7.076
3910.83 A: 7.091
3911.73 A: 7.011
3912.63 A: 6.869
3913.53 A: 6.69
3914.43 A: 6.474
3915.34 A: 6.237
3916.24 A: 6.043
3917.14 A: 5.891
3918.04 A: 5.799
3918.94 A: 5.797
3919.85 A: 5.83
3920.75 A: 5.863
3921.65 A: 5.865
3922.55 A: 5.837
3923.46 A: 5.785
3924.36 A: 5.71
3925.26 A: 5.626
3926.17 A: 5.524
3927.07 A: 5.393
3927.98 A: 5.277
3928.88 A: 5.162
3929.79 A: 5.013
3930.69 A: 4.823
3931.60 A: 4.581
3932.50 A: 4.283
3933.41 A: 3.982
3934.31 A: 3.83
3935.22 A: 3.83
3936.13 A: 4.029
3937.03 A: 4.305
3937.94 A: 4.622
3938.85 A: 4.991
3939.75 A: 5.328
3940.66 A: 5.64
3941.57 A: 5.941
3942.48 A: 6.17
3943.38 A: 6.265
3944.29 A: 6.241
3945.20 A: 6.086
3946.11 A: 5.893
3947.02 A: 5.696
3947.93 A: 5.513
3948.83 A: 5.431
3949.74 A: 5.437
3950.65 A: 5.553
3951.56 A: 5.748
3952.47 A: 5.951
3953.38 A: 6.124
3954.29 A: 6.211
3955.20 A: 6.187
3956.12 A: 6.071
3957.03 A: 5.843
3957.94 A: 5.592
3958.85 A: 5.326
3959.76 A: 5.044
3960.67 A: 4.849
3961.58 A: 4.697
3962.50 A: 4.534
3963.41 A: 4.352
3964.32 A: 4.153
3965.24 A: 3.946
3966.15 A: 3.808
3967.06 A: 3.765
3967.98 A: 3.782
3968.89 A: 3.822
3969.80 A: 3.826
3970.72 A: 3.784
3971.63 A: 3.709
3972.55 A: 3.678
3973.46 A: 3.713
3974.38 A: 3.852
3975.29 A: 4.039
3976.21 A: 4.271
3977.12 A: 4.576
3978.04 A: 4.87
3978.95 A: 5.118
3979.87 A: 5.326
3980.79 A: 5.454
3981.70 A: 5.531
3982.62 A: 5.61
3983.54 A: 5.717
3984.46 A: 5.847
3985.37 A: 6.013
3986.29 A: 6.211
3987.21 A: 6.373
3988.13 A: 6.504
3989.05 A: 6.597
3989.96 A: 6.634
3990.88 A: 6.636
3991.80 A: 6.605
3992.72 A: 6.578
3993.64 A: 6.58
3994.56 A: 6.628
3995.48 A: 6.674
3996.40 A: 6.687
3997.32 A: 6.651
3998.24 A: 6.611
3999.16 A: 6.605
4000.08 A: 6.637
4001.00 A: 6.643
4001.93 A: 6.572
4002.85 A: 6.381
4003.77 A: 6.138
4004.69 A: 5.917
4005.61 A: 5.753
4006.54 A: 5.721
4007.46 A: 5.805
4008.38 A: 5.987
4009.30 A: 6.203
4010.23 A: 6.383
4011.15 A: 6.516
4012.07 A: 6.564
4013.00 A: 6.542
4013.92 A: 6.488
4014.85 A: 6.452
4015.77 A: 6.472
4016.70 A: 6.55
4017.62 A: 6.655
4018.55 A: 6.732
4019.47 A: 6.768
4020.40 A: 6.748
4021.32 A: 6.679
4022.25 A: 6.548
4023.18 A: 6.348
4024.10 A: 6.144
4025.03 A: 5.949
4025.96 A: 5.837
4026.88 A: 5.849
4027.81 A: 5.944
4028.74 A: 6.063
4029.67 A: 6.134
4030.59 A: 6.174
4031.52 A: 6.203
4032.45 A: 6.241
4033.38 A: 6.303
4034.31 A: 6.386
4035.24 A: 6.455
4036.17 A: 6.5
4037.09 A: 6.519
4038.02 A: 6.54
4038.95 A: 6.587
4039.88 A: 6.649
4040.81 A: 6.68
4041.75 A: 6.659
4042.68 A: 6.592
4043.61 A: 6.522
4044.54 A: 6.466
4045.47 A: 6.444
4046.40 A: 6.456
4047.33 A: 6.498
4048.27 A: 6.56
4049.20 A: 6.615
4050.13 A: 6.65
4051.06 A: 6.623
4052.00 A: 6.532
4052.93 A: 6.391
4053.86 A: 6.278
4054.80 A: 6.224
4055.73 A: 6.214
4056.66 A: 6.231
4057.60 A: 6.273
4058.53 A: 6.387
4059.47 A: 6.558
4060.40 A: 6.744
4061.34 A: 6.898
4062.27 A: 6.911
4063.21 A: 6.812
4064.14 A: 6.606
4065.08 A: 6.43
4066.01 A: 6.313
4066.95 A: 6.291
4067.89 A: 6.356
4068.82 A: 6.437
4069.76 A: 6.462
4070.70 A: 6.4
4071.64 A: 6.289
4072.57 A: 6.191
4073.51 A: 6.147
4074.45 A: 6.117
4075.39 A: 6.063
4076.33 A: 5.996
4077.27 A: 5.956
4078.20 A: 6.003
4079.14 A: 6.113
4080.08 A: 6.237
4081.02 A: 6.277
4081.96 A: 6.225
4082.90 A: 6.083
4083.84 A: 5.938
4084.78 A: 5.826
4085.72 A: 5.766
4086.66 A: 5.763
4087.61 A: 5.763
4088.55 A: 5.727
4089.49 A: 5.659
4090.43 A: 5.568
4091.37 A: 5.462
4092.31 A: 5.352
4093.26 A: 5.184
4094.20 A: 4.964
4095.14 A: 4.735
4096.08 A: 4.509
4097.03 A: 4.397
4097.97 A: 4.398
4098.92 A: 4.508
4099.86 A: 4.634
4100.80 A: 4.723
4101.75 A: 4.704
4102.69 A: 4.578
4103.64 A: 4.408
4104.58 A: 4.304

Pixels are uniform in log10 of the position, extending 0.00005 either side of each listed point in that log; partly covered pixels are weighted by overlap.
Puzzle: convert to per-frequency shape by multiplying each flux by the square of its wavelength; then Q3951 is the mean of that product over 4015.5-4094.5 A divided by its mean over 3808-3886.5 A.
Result 1.4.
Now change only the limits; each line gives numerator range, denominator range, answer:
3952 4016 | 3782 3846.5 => 1.29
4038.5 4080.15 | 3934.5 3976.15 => 1.37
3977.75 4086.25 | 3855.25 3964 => 1.24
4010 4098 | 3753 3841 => 1.52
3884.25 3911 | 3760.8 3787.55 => 1.18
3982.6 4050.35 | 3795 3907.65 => 1.40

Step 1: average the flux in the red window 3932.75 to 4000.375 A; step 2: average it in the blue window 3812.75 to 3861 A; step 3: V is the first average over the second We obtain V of 1.09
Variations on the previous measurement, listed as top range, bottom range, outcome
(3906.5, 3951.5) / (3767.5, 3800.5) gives 1.19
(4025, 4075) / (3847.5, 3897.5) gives 1.25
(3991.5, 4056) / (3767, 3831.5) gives 1.32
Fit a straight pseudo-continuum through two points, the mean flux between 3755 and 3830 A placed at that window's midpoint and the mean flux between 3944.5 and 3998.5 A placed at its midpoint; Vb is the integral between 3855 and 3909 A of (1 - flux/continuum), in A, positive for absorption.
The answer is -1.9 A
